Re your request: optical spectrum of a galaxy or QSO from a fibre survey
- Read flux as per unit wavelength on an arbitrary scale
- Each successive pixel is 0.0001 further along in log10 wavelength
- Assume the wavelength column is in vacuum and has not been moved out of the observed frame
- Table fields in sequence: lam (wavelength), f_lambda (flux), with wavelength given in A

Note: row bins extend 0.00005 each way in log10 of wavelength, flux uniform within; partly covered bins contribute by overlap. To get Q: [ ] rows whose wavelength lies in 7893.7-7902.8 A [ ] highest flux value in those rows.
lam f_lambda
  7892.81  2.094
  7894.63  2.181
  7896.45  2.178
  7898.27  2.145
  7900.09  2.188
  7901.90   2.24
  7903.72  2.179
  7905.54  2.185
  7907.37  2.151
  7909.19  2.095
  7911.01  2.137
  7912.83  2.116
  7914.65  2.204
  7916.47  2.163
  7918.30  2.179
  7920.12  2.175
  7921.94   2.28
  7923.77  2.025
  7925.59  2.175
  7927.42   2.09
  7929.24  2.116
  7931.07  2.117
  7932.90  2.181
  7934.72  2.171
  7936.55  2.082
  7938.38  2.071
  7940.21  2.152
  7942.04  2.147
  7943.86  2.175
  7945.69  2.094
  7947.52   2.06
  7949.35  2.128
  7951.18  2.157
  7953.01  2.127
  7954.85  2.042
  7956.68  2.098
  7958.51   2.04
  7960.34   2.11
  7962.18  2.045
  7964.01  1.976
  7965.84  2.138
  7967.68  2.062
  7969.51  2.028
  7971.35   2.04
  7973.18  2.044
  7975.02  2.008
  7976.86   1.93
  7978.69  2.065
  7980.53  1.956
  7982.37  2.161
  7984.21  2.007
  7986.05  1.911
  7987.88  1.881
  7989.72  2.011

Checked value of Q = 2.24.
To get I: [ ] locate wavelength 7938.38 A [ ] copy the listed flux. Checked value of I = 2.071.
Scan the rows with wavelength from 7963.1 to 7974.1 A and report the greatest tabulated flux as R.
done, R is 2.138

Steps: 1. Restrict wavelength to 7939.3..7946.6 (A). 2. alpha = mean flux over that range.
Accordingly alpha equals 2.14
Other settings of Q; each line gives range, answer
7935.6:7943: 2.152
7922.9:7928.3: 2.175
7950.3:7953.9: 2.157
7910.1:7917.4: 2.204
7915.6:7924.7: 2.28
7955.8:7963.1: 2.11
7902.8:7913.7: 2.185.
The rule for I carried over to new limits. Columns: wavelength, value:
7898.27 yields 2.145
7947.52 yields 2.06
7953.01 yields 2.127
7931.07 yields 2.117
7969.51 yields 2.028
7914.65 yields 2.204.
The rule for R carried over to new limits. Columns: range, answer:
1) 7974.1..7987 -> 2.161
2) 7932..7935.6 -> 2.181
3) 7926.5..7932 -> 2.117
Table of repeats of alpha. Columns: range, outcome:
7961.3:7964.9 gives 2.01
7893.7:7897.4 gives 2.18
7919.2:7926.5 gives 2.17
